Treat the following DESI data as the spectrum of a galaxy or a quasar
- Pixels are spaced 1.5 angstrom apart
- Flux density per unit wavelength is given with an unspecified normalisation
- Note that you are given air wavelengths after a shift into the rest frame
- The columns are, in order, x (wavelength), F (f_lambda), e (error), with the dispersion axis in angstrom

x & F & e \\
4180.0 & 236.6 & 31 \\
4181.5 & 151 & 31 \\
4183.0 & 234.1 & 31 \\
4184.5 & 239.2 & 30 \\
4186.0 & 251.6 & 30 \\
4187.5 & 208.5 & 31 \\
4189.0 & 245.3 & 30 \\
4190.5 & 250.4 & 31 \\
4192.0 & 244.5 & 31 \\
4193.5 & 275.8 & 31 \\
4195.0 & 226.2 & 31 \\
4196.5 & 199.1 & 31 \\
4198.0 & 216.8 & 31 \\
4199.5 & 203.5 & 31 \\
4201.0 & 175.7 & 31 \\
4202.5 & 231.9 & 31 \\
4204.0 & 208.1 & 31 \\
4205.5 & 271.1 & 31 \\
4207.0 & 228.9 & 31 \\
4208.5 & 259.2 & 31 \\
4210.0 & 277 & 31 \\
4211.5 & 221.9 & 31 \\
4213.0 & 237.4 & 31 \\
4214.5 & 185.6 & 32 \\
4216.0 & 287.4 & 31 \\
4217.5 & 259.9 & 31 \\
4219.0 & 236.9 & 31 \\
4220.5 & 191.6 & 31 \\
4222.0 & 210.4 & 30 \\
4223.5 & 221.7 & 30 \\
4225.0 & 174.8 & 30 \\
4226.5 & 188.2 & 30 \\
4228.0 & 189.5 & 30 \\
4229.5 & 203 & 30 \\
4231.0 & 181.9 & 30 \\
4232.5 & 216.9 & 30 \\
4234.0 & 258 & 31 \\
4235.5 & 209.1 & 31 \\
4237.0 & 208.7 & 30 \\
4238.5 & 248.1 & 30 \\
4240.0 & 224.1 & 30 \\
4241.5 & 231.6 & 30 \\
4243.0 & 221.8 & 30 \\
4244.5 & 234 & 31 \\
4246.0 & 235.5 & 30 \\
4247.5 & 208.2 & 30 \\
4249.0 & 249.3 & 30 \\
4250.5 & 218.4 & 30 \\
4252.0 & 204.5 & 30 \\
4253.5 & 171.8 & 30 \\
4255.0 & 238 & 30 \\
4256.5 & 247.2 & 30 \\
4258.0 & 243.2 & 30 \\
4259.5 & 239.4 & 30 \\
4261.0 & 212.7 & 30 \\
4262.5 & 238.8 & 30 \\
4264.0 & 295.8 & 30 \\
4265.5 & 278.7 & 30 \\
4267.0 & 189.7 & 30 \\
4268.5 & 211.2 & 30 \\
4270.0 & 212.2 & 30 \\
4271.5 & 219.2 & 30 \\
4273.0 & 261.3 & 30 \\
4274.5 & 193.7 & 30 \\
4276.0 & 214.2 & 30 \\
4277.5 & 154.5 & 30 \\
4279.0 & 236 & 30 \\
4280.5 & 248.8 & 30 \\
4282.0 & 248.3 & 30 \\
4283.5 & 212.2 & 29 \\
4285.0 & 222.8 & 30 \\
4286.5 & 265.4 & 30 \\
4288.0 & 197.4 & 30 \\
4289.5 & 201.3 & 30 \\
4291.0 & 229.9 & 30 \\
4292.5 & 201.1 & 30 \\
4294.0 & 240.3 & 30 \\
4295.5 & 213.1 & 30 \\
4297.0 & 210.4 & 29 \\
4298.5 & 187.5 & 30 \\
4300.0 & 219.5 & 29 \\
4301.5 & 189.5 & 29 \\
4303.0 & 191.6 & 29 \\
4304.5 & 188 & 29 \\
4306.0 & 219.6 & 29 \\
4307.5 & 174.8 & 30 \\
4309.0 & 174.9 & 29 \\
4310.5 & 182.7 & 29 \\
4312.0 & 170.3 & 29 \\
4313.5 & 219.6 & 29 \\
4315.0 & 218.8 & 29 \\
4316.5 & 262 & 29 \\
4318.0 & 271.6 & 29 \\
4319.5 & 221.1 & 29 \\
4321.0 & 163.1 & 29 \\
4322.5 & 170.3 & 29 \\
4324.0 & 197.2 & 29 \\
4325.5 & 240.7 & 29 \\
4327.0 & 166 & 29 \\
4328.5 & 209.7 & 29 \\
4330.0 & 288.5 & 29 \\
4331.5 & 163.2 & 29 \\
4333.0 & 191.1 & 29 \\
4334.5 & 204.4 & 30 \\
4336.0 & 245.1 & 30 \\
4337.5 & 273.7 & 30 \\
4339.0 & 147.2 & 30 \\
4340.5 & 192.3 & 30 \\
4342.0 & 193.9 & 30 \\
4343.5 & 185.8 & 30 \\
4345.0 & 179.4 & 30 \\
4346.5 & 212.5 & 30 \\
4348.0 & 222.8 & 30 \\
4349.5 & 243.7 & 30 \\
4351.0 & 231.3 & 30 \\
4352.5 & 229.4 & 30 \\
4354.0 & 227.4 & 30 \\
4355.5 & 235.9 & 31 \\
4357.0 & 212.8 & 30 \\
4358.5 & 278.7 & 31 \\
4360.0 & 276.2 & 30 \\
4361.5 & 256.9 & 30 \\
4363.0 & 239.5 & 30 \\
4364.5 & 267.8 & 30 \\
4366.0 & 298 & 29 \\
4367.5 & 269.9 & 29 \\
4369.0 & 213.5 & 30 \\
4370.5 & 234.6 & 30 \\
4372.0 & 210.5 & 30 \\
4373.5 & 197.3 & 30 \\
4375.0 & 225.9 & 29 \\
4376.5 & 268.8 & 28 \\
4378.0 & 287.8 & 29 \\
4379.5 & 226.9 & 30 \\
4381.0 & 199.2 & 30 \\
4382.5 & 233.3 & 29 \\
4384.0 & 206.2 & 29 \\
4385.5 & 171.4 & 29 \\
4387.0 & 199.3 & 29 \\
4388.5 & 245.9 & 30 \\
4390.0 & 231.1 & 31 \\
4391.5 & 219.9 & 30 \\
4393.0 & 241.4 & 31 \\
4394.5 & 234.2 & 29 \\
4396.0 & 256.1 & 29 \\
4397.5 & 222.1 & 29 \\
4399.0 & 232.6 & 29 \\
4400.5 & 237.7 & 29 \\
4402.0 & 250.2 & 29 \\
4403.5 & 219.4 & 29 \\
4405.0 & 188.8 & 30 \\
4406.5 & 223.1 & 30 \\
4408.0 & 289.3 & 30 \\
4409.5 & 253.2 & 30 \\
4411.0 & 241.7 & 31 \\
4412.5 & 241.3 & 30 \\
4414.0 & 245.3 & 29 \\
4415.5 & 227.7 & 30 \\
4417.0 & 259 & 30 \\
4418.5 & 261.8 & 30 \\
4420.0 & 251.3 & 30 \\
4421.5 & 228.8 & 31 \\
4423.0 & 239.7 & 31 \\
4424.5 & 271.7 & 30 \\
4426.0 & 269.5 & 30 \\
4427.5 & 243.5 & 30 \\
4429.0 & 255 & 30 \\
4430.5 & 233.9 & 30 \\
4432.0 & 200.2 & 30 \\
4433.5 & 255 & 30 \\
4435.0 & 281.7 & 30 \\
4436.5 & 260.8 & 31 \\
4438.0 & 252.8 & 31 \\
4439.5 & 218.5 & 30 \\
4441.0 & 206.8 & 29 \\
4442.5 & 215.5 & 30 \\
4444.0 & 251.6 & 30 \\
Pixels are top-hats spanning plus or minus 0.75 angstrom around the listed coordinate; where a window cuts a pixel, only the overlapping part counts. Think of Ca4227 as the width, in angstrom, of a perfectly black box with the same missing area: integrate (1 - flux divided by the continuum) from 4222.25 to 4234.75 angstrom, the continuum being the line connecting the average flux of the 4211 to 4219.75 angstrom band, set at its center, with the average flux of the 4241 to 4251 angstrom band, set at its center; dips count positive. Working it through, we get 1.6 angstrom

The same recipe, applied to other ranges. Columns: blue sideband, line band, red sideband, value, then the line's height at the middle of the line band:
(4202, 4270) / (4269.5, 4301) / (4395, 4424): 1.7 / 231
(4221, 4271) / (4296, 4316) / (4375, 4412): 2.6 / 226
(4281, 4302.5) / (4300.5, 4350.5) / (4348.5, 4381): 5.2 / 229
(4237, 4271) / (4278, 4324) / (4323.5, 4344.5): 1.1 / 216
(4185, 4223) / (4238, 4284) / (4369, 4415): 0.9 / 232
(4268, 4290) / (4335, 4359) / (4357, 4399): 1.4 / 232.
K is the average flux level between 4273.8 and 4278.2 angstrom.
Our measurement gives 188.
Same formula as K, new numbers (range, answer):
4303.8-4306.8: 204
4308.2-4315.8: 194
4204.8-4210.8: 259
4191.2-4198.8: 232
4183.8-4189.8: 236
